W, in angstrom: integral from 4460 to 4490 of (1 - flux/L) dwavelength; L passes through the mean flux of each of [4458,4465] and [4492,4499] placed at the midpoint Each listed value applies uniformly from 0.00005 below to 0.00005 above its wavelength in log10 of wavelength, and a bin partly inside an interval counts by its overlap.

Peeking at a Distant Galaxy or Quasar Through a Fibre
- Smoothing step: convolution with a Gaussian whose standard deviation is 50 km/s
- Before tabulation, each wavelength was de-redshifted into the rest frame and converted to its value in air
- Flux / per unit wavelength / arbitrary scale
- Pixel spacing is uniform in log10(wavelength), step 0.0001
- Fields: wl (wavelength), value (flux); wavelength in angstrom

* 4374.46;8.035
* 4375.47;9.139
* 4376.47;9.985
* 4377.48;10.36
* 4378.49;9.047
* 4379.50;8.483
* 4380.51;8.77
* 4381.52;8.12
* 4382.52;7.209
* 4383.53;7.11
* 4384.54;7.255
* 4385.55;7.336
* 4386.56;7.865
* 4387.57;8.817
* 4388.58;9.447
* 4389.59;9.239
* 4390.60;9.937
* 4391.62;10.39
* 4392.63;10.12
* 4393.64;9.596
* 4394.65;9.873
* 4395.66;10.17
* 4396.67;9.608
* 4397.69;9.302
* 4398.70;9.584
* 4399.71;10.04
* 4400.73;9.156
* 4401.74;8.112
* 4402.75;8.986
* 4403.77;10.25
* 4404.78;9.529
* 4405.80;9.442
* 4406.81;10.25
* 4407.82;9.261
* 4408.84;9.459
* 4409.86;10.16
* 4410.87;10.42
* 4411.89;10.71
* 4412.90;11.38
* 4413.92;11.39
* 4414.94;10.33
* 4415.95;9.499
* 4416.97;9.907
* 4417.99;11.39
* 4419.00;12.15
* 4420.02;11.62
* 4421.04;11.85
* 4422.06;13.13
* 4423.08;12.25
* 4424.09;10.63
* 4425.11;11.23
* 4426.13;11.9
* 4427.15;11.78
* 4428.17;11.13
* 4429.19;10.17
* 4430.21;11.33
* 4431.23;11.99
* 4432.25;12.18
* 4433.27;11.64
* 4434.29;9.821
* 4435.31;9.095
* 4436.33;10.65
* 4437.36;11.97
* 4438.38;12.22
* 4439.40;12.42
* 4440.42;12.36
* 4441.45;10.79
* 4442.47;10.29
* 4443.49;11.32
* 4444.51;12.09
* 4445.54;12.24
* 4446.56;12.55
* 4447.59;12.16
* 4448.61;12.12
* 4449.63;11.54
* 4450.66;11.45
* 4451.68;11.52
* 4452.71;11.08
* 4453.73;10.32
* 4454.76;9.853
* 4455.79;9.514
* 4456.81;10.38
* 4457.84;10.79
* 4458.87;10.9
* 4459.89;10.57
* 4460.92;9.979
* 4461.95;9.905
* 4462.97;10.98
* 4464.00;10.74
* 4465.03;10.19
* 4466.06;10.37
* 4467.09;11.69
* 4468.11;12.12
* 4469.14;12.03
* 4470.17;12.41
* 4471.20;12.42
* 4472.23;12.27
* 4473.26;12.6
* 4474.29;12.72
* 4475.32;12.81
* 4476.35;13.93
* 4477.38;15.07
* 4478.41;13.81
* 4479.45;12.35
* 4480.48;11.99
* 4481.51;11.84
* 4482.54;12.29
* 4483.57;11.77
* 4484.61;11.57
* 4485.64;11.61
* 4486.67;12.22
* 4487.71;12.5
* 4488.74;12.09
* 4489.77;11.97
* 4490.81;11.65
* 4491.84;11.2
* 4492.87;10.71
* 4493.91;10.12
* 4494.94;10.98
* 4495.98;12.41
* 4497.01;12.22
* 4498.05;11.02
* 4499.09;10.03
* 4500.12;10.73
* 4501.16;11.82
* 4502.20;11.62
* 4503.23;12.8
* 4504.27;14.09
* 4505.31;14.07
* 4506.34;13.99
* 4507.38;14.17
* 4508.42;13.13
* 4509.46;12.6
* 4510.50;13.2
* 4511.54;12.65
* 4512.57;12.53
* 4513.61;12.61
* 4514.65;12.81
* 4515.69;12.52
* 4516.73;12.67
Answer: -3.4 angstrom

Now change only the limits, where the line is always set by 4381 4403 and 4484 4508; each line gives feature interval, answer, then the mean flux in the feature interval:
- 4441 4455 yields -1.09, 11.4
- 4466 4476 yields -0.88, 12.3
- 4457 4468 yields 0.35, 10.7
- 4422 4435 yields -1.76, 11.4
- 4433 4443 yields -0.78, 11.1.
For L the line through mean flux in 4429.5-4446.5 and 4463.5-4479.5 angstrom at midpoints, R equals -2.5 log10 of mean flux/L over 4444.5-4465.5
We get 0.09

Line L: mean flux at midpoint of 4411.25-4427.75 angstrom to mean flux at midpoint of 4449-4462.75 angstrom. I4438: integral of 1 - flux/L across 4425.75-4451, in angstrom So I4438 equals -1.2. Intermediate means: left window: 11.3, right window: 10.6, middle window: 11.5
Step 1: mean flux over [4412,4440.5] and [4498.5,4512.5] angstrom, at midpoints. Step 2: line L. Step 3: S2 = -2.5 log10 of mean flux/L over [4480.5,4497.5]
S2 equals 0.061 mag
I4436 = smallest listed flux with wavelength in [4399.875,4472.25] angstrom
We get 8.112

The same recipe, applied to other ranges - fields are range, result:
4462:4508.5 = 10.03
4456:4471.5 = 9.905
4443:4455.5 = 9.853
